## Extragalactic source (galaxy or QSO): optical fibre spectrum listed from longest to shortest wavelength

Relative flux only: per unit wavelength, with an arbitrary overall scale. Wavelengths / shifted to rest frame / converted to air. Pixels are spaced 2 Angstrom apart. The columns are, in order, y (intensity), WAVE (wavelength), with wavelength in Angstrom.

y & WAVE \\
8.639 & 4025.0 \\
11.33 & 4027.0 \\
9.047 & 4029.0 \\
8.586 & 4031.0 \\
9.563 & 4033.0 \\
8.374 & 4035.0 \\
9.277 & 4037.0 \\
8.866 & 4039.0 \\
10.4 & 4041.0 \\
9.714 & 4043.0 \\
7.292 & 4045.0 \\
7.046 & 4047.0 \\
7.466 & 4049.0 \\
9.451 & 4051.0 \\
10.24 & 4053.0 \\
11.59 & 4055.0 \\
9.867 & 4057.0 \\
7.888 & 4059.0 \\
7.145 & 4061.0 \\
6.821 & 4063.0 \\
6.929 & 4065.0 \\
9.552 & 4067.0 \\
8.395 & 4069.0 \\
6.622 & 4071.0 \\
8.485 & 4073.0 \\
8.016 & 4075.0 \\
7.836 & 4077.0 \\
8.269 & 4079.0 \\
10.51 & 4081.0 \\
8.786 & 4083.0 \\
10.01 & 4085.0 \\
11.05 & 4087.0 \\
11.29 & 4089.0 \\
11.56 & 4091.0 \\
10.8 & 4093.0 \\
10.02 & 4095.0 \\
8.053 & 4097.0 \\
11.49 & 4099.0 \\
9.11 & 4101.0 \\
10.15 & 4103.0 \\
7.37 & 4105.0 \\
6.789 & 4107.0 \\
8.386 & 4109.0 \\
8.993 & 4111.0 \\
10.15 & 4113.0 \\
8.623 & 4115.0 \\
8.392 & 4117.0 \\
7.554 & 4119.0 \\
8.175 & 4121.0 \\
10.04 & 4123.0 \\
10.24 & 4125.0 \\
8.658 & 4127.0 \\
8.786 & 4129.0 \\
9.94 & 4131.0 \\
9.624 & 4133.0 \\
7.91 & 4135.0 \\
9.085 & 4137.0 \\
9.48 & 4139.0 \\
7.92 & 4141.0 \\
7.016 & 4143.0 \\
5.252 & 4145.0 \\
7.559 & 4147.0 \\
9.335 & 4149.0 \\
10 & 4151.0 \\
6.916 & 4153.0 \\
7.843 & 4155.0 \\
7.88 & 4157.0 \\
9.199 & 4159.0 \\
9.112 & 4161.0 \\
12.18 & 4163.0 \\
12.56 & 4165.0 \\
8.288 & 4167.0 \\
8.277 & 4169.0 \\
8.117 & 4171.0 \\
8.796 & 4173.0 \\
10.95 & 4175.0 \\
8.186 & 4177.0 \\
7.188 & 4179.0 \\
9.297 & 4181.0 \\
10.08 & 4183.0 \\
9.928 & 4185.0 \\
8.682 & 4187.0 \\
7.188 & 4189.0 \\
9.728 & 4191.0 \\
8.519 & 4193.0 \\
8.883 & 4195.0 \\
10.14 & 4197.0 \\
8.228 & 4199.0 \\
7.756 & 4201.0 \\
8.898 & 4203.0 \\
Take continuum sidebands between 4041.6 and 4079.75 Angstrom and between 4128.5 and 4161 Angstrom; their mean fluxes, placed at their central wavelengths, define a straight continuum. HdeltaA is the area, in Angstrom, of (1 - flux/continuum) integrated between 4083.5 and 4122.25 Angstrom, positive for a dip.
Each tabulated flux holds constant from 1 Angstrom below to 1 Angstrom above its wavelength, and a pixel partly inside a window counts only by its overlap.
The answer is -4.6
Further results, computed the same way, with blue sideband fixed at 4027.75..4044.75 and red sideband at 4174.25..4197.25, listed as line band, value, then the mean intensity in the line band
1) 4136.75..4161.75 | 2.4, 8.16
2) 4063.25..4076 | 1.7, 7.93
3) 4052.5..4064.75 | 0.5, 8.75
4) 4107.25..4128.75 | 0.6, 8.84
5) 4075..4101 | -2.1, 9.86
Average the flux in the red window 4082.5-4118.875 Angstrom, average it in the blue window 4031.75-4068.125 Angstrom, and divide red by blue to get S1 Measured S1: 1.08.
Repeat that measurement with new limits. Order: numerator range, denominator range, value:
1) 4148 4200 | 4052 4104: 0.98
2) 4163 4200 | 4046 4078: 1.10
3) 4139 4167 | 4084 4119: 0.92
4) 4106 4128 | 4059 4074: 1.13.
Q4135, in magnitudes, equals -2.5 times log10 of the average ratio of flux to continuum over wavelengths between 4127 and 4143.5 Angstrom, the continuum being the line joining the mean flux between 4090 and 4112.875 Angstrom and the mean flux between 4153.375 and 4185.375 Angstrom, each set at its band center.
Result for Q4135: 0.06 mag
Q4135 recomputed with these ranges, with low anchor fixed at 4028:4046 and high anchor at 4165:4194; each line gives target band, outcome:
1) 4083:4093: -0.19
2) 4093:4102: -0.09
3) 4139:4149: 0.20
